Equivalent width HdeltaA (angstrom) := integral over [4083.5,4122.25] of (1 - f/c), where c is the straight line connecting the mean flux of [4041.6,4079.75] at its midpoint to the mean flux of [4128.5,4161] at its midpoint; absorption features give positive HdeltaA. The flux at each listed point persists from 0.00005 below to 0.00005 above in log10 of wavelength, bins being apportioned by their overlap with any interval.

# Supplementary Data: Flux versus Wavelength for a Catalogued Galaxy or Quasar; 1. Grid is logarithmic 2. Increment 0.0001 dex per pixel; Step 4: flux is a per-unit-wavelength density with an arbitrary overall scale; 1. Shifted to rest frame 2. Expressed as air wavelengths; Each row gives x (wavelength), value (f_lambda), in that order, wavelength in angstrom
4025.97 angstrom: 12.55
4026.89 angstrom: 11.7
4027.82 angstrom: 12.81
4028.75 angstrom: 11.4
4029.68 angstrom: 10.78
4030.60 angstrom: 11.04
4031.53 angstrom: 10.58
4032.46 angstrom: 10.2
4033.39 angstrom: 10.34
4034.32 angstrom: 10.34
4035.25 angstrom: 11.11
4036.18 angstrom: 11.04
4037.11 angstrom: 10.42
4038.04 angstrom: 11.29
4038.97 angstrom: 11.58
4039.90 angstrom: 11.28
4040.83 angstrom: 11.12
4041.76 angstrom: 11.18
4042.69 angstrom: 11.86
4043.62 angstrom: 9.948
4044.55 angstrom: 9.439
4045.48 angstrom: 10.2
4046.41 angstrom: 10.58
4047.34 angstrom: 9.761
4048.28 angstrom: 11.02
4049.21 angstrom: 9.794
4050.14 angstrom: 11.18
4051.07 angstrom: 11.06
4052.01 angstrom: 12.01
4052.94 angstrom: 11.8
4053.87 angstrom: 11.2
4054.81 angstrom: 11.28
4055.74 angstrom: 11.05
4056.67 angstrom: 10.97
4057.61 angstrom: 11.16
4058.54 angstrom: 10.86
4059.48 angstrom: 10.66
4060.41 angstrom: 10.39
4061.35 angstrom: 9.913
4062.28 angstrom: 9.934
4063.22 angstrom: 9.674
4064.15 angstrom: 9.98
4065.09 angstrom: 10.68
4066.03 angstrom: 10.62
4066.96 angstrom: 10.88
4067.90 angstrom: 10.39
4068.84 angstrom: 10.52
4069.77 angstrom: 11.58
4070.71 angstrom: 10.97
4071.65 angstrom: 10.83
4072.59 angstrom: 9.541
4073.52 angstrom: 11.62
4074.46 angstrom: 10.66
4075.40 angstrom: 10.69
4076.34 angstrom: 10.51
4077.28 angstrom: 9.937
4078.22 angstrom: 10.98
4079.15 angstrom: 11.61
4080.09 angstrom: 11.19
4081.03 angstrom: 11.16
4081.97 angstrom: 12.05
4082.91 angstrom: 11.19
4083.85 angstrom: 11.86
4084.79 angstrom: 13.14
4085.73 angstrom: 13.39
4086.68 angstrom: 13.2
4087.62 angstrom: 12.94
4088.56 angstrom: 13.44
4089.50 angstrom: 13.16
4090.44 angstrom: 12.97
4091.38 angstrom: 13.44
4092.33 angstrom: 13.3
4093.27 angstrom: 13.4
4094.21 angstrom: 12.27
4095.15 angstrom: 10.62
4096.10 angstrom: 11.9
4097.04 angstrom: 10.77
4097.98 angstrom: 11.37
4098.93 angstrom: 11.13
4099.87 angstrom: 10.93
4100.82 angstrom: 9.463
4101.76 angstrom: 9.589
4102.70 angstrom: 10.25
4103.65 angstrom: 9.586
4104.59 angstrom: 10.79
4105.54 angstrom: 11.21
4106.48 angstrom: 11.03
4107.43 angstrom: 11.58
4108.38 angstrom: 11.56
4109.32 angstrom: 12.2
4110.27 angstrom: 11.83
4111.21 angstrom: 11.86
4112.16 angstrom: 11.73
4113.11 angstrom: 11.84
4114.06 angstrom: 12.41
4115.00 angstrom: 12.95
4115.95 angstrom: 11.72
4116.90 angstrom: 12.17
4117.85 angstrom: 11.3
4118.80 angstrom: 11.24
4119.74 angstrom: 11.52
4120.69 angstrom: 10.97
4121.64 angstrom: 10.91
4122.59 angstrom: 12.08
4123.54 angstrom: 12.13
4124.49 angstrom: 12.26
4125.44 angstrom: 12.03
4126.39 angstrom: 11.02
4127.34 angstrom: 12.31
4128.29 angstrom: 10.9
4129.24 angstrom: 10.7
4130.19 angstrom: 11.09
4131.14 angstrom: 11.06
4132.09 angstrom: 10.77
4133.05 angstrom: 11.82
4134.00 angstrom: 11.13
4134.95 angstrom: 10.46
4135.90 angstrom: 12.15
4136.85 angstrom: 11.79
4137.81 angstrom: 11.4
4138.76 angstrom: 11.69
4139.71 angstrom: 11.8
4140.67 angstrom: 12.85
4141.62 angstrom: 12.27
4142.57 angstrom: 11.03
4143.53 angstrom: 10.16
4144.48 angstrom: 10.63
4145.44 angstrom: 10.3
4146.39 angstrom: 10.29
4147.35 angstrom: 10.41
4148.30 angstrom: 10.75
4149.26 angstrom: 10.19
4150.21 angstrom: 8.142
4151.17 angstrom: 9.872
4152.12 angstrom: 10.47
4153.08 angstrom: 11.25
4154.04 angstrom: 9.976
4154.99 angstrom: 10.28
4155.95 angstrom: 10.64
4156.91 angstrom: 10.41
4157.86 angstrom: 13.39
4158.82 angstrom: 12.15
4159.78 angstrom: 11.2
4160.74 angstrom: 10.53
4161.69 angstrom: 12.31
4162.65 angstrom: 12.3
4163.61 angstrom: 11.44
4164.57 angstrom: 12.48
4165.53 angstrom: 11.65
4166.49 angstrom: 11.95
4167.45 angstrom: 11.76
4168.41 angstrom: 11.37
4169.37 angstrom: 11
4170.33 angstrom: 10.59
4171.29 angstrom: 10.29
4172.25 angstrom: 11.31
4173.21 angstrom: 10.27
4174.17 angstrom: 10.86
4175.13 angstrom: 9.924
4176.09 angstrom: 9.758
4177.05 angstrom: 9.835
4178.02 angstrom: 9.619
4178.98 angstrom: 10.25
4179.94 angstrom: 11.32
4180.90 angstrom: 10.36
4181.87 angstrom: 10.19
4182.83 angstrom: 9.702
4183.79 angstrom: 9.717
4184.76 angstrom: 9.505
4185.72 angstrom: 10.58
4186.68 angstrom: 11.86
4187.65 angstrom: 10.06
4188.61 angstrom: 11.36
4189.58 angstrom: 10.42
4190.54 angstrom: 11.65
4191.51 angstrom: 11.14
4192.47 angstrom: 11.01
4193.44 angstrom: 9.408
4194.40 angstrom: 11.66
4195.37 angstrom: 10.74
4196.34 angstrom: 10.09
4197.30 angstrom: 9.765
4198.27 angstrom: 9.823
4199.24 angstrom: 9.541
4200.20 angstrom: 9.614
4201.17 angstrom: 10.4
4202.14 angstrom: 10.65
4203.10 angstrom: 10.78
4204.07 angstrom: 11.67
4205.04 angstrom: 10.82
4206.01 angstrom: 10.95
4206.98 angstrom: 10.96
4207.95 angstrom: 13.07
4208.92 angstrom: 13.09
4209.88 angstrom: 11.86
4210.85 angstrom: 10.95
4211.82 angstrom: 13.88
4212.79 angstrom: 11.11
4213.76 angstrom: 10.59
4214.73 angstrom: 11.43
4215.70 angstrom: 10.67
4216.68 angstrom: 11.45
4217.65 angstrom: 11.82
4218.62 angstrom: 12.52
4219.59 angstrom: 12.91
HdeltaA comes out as -3.36 angstrom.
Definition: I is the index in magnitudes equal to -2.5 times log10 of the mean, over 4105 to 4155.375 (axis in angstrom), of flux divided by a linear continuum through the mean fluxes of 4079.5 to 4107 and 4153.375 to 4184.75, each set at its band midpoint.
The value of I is 0.005 mag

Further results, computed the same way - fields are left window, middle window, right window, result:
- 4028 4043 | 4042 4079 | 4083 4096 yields 0.11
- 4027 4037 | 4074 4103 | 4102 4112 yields -0.06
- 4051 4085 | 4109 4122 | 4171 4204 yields -0.10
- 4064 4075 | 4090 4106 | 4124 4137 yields -0.03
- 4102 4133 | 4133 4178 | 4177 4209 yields 0.00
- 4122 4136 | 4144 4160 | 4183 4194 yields 0.05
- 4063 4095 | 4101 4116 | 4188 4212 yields 0.01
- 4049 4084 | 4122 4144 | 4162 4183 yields -0.06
